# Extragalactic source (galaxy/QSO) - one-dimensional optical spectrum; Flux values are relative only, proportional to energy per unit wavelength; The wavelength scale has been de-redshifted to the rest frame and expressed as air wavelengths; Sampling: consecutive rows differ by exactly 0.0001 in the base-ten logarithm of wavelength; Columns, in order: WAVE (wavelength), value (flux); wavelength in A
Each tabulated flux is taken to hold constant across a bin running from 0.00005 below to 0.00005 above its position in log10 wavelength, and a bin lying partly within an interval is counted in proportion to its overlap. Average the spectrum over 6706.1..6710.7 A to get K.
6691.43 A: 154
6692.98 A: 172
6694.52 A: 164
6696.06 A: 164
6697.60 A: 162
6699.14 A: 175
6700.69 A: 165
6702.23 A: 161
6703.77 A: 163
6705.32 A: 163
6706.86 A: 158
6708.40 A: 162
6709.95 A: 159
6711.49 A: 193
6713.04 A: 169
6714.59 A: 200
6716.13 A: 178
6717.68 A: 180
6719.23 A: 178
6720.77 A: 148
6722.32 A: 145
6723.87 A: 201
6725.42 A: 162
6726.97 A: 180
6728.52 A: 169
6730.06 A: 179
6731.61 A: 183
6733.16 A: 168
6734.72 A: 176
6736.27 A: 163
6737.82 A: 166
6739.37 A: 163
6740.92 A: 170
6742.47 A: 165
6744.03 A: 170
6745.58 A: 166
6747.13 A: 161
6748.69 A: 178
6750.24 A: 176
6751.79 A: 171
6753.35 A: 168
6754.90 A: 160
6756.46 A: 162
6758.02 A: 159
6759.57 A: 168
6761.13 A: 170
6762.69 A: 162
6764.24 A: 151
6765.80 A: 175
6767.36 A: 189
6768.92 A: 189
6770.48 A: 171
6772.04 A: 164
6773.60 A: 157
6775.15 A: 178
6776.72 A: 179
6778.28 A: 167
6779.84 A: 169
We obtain 160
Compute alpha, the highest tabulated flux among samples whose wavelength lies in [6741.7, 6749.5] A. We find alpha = 178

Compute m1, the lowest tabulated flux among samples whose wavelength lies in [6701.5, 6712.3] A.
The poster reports 158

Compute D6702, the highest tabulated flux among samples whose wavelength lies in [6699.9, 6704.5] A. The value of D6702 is 165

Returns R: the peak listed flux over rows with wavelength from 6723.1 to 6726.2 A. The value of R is 201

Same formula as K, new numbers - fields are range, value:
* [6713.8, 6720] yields 184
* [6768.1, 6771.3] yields 180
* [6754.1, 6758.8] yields 160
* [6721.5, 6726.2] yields 169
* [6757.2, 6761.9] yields 166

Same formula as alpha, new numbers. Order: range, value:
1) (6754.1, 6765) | 170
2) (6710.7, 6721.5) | 200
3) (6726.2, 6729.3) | 180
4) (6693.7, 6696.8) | 164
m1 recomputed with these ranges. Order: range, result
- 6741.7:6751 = 161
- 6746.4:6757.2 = 160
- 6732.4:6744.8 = 163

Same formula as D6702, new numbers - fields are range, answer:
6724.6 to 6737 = 183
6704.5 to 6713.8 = 193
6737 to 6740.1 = 166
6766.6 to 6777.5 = 189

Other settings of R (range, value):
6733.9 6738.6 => 176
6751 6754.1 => 171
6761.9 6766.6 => 175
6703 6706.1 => 163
